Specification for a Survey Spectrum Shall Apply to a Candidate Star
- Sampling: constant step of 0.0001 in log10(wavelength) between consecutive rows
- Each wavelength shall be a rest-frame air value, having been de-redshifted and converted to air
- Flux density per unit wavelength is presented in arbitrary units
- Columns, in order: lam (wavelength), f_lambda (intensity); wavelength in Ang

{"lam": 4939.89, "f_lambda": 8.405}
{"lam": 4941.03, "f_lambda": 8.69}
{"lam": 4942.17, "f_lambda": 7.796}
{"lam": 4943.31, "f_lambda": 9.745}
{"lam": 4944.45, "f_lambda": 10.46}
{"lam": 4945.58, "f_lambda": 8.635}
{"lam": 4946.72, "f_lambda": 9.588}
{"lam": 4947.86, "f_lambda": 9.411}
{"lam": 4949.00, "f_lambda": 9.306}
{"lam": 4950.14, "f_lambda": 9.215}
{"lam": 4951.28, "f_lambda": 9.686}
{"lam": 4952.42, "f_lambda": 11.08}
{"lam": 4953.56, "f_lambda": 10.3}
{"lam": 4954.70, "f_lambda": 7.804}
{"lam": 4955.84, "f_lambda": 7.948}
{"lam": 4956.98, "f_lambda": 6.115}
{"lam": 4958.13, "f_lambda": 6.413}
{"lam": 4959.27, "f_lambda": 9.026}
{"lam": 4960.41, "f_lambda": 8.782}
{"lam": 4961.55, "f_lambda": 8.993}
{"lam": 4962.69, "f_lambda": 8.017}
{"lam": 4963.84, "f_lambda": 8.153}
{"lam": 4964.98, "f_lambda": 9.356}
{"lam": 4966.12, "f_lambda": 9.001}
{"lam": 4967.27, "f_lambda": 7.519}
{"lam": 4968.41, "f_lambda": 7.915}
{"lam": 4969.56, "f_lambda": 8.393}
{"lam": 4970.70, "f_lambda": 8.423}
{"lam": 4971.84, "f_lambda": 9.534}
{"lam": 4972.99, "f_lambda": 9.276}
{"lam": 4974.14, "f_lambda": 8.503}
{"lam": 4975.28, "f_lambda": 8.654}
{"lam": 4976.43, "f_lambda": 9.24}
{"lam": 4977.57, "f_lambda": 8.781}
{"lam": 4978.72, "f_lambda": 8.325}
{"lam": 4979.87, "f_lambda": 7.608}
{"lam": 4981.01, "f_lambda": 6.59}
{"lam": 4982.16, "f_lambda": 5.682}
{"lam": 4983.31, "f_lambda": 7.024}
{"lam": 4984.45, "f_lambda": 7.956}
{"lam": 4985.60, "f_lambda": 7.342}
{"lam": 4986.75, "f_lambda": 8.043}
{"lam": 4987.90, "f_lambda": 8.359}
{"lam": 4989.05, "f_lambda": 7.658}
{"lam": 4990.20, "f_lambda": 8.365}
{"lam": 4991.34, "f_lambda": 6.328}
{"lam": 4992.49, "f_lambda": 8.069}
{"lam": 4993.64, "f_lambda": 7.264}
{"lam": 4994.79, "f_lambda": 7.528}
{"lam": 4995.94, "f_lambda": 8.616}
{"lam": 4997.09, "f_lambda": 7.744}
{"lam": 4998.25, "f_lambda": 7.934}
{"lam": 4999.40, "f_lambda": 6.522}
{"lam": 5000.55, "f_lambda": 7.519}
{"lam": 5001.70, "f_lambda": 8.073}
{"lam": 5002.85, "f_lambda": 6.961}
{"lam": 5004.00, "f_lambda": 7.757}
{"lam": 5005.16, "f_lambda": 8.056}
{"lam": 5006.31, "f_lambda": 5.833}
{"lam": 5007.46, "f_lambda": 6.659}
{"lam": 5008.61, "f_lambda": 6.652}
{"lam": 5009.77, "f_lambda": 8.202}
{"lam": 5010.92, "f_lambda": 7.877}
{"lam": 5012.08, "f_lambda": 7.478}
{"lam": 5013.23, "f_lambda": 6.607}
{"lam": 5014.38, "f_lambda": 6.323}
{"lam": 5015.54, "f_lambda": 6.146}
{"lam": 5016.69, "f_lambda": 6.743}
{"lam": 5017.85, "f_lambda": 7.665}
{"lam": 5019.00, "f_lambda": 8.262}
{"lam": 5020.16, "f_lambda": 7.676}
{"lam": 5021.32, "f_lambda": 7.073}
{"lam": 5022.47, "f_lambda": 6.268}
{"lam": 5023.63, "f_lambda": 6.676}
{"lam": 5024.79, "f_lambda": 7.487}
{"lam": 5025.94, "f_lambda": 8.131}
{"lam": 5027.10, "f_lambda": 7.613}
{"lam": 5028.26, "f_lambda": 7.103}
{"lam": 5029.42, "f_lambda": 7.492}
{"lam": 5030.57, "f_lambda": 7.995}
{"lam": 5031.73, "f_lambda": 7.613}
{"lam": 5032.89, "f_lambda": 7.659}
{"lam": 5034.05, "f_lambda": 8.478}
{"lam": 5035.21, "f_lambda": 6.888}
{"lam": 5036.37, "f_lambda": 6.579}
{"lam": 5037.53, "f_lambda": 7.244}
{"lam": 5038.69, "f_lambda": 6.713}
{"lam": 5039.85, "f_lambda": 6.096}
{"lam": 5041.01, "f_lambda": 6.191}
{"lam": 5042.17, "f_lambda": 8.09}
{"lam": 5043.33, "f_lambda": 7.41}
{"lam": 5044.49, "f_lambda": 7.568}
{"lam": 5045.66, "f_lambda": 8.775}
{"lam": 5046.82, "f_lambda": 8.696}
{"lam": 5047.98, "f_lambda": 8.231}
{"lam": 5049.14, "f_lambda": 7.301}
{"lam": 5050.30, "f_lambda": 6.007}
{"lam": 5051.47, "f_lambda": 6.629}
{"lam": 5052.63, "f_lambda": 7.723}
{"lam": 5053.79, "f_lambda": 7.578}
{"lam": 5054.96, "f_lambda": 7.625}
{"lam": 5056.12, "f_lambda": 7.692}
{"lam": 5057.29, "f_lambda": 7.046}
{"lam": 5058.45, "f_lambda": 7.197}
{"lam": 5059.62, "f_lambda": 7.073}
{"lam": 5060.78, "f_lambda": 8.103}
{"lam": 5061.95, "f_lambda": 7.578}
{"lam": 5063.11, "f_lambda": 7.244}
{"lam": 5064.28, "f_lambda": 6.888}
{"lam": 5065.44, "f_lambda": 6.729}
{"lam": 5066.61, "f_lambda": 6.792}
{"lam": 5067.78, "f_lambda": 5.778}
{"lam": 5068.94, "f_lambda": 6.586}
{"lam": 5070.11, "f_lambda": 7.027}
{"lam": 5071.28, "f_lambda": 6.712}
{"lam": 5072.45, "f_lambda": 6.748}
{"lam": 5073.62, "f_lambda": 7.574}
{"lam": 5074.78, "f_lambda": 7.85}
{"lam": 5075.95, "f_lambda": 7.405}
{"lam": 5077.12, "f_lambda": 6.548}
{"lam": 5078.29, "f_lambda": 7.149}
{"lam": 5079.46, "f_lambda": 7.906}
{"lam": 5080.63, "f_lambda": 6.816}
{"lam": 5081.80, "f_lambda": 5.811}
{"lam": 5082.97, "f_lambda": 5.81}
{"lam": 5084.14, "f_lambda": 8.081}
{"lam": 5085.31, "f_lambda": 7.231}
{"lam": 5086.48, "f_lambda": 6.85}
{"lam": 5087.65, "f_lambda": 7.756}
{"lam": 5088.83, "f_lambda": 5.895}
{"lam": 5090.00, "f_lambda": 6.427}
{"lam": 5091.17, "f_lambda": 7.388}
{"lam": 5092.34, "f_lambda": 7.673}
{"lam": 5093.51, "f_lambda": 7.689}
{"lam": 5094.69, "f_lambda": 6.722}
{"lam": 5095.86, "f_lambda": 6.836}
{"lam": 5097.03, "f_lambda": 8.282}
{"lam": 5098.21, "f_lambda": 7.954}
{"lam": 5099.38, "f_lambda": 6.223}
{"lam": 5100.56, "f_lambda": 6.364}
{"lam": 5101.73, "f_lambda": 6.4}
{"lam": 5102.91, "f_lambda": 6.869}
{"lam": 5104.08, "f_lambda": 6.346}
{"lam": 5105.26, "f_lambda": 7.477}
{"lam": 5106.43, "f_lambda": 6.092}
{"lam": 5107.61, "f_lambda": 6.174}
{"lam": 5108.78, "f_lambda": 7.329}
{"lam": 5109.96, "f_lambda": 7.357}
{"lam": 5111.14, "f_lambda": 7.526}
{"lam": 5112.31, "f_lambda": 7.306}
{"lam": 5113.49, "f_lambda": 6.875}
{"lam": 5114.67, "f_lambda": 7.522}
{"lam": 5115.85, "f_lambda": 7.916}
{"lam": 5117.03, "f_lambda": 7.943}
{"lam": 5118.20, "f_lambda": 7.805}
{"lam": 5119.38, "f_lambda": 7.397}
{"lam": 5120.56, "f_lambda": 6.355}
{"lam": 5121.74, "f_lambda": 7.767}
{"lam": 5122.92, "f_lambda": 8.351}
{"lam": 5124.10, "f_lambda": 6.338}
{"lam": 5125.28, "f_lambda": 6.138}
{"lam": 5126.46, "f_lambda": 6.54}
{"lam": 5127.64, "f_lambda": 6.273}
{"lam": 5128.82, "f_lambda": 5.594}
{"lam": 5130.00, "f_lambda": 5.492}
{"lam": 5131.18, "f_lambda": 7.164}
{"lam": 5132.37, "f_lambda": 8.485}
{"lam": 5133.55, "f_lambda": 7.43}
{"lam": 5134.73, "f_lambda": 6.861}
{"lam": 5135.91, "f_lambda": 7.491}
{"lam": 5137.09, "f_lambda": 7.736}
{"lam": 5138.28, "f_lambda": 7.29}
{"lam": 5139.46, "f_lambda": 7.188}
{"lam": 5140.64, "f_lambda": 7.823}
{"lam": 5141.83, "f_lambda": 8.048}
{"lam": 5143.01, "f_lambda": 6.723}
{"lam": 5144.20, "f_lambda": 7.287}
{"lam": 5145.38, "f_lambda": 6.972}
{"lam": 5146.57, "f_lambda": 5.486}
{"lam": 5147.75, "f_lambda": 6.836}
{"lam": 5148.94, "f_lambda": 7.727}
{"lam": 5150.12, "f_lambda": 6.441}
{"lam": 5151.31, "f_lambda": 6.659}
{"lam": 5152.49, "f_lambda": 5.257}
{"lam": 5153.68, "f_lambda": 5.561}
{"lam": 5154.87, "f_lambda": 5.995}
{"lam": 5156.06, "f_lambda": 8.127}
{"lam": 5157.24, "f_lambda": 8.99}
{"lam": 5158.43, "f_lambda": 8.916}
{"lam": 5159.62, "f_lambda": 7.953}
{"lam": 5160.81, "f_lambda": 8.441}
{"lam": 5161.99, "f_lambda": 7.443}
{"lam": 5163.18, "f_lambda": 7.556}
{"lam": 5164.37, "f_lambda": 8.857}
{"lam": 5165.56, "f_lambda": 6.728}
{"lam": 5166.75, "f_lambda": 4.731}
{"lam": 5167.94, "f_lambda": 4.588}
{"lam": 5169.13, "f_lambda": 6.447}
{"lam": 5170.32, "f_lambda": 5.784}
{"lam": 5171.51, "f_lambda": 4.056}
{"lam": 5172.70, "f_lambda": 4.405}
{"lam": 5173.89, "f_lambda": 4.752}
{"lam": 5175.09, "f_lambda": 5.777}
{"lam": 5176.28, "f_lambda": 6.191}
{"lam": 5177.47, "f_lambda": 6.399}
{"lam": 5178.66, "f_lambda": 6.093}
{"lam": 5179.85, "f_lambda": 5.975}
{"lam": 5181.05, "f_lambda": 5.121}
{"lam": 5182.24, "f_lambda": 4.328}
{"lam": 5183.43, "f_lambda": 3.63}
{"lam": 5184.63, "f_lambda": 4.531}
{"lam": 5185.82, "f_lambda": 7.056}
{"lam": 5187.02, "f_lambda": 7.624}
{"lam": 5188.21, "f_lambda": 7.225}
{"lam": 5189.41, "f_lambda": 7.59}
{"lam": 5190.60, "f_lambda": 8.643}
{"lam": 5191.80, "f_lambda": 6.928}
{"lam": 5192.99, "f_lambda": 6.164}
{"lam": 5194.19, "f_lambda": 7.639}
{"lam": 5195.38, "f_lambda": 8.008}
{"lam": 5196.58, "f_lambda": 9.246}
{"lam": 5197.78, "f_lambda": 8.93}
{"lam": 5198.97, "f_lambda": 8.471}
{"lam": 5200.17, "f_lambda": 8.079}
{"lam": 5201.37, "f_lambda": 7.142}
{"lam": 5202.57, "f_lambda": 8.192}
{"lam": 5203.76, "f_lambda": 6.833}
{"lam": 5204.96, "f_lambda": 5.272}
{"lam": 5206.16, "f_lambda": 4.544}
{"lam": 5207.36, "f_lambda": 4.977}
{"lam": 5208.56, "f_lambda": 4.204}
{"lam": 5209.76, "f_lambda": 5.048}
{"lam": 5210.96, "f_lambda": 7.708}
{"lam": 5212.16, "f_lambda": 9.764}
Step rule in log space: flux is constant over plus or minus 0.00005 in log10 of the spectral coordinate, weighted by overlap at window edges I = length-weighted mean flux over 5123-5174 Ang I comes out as 6.79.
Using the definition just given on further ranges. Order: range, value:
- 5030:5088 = 7.22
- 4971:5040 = 7.52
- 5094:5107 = 6.88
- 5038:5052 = 7.31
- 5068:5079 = 7.04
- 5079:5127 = 7.06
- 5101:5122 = 7.12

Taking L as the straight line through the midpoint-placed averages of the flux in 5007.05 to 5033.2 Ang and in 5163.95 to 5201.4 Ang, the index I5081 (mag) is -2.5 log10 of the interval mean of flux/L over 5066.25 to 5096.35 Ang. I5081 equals 0.00 mag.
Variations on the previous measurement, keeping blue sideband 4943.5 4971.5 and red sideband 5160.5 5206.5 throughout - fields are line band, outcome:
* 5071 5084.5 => 0.08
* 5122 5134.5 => 0.04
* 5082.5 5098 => 0.04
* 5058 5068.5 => 0.10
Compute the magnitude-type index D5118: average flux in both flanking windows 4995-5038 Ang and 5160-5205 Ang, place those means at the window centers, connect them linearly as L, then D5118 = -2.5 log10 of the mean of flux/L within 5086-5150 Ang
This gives -0.03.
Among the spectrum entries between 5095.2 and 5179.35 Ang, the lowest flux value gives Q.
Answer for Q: 4.056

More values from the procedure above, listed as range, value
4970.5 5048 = 5.682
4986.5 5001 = 6.328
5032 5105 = 5.778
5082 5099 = 5.81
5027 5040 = 6.096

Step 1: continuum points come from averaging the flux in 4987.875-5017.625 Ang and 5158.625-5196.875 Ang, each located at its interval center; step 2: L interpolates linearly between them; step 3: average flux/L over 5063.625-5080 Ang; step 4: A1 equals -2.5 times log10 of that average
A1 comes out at 0.001 mag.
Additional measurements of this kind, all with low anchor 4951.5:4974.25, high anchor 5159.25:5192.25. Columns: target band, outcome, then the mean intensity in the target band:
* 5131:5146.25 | -0.117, 7.39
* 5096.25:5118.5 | -0.025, 7.14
